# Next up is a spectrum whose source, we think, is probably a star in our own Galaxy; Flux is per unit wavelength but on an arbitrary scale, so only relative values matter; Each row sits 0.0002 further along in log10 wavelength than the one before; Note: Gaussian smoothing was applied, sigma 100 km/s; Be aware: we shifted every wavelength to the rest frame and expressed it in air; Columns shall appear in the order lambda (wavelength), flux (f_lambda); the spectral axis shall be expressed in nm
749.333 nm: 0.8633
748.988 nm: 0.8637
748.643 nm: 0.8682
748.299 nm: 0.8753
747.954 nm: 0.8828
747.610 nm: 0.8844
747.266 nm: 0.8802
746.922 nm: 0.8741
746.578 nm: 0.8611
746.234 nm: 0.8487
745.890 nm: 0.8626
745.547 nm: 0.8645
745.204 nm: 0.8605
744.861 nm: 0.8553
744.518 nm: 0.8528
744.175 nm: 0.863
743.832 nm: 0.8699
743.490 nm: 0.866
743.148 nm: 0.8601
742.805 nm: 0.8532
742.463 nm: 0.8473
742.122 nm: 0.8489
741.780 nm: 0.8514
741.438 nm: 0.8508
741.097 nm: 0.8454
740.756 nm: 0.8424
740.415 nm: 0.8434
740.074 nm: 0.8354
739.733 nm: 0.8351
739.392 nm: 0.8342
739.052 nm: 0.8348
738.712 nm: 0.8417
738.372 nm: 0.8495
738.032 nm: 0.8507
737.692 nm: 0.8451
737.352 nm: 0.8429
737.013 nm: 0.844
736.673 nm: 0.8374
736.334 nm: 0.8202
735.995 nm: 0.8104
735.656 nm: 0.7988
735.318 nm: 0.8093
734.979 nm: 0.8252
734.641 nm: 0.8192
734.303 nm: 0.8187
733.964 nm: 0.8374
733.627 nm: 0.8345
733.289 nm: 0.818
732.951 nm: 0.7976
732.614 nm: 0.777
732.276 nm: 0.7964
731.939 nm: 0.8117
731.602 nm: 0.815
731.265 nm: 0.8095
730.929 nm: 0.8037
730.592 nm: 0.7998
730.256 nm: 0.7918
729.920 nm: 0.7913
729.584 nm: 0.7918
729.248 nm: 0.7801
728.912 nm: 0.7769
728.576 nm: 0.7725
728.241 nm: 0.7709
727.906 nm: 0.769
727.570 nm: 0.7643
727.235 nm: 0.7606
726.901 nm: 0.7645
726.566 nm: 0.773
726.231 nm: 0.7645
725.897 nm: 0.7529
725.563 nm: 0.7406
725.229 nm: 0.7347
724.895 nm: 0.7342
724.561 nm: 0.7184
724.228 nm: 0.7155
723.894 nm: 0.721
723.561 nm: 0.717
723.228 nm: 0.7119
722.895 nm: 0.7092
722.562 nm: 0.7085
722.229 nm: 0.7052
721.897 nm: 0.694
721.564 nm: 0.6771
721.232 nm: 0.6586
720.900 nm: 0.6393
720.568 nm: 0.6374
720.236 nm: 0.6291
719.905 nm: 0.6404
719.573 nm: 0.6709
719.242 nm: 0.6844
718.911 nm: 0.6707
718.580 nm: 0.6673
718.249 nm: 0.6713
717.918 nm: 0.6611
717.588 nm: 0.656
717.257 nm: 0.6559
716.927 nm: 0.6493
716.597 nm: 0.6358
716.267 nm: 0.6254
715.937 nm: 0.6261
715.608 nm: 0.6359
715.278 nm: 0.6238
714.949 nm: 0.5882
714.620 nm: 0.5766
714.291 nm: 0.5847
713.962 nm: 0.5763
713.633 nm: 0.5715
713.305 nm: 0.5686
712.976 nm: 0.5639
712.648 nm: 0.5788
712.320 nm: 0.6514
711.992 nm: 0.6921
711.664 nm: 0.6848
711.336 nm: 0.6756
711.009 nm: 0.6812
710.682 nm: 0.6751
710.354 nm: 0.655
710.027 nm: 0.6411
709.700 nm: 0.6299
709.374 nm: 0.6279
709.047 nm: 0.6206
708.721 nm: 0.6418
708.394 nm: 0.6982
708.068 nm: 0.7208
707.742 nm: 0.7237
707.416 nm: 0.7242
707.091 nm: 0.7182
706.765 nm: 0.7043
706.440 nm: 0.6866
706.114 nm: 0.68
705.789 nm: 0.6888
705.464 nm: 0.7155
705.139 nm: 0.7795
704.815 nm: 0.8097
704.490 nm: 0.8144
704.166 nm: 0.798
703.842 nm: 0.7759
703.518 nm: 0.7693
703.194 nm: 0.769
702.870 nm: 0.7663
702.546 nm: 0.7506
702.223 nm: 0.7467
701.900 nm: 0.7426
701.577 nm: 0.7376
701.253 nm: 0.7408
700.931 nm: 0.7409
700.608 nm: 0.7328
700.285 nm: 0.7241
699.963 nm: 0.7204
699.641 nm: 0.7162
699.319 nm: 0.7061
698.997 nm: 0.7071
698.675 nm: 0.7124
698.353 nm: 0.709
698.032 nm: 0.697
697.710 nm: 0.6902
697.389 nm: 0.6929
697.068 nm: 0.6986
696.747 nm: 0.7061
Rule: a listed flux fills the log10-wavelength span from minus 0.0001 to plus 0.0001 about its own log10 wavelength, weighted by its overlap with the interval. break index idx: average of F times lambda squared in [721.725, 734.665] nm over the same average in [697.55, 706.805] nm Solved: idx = 1.12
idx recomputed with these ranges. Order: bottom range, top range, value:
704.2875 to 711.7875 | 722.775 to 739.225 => 1.21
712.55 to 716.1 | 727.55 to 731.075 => 1.38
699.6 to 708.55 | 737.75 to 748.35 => 1.29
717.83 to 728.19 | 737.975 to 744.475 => 1.26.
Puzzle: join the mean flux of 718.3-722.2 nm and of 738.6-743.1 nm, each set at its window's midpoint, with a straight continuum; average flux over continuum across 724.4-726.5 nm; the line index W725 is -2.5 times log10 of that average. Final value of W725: -0.05 mag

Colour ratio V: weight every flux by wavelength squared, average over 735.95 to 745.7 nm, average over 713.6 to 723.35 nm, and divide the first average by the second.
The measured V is 1.39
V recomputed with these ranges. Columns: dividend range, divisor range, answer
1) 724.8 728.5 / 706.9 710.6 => 1.18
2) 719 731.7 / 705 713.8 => 1.15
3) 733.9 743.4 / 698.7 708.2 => 1.25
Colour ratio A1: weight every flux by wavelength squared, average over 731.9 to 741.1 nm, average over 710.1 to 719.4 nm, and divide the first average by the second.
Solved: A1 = 1.38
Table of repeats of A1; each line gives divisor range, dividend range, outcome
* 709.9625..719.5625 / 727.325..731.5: 1.29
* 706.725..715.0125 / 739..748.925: 1.46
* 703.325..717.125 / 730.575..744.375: 1.34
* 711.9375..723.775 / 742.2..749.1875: 1.45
